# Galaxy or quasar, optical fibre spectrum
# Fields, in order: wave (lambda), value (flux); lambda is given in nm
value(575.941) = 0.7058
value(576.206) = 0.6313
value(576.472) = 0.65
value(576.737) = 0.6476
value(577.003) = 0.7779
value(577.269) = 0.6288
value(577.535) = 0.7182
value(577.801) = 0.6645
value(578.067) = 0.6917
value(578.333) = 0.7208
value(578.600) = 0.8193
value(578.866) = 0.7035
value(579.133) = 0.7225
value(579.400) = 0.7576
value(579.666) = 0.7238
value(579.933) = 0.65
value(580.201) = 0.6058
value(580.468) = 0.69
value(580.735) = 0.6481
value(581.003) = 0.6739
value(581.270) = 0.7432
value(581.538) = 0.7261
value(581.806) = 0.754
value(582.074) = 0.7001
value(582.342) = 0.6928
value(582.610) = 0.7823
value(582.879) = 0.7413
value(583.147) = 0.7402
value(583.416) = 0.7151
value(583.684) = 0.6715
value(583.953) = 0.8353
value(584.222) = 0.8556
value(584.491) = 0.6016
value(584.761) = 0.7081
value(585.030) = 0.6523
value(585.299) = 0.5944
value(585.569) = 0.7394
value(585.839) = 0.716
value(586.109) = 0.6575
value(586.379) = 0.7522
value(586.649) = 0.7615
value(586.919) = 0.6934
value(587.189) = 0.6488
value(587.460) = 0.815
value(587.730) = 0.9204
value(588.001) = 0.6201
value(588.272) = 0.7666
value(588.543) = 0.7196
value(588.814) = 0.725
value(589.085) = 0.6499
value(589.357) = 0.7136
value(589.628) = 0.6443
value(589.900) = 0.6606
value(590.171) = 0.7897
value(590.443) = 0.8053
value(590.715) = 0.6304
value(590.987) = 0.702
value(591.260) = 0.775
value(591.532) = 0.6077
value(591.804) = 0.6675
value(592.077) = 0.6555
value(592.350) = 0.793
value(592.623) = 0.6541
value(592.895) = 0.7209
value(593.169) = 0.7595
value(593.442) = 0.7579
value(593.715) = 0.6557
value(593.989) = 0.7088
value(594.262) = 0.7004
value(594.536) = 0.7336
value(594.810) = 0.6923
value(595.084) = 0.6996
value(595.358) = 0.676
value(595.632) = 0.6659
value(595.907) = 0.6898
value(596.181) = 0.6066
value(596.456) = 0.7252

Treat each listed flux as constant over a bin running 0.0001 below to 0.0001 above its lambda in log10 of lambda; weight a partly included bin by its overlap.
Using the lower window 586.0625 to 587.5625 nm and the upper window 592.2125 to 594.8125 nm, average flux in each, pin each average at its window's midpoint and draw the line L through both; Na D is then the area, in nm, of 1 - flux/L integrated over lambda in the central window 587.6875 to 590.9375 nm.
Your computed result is 0.03 nm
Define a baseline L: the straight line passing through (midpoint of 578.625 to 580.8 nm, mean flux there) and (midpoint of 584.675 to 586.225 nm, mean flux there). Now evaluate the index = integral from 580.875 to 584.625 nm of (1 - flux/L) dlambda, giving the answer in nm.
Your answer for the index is -0.25 nm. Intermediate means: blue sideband 0.696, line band 0.731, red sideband 0.677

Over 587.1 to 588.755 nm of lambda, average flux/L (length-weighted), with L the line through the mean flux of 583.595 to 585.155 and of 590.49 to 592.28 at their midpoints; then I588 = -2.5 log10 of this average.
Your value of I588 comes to -0.070 mag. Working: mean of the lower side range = 0.722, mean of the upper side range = 0.684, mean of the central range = 0.75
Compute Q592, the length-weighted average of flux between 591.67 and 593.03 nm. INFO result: 0.698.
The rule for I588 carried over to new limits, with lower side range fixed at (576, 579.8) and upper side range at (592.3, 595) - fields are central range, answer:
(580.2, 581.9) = 0.015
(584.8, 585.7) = 0.067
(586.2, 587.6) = -0.034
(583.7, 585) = -0.039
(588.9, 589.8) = 0.063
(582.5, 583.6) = -0.049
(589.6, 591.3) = -0.005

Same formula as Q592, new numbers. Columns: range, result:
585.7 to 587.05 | 0.716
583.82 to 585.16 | 0.731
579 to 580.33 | 0.692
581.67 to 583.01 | 0.734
